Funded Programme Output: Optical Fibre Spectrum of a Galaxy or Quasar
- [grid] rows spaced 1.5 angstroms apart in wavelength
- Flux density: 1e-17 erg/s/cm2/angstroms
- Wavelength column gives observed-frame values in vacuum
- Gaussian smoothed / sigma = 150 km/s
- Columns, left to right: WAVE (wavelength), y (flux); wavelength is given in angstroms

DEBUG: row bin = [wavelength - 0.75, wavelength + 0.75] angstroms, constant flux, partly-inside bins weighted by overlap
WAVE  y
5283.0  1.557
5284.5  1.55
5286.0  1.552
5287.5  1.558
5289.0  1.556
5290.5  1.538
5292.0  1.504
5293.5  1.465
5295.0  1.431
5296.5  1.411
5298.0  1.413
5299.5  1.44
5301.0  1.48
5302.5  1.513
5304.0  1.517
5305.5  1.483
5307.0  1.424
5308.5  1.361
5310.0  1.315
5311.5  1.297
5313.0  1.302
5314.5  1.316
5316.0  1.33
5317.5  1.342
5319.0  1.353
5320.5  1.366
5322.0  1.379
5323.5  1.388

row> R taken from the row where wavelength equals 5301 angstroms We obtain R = 1.48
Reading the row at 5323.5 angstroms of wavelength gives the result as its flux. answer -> 1.388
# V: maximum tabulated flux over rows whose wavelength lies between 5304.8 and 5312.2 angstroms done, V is 1.483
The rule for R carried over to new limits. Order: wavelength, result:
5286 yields 1.552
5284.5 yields 1.55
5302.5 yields 1.513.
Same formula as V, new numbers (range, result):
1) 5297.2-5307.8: 1.517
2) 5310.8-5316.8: 1.33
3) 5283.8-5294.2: 1.558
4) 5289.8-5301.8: 1.538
